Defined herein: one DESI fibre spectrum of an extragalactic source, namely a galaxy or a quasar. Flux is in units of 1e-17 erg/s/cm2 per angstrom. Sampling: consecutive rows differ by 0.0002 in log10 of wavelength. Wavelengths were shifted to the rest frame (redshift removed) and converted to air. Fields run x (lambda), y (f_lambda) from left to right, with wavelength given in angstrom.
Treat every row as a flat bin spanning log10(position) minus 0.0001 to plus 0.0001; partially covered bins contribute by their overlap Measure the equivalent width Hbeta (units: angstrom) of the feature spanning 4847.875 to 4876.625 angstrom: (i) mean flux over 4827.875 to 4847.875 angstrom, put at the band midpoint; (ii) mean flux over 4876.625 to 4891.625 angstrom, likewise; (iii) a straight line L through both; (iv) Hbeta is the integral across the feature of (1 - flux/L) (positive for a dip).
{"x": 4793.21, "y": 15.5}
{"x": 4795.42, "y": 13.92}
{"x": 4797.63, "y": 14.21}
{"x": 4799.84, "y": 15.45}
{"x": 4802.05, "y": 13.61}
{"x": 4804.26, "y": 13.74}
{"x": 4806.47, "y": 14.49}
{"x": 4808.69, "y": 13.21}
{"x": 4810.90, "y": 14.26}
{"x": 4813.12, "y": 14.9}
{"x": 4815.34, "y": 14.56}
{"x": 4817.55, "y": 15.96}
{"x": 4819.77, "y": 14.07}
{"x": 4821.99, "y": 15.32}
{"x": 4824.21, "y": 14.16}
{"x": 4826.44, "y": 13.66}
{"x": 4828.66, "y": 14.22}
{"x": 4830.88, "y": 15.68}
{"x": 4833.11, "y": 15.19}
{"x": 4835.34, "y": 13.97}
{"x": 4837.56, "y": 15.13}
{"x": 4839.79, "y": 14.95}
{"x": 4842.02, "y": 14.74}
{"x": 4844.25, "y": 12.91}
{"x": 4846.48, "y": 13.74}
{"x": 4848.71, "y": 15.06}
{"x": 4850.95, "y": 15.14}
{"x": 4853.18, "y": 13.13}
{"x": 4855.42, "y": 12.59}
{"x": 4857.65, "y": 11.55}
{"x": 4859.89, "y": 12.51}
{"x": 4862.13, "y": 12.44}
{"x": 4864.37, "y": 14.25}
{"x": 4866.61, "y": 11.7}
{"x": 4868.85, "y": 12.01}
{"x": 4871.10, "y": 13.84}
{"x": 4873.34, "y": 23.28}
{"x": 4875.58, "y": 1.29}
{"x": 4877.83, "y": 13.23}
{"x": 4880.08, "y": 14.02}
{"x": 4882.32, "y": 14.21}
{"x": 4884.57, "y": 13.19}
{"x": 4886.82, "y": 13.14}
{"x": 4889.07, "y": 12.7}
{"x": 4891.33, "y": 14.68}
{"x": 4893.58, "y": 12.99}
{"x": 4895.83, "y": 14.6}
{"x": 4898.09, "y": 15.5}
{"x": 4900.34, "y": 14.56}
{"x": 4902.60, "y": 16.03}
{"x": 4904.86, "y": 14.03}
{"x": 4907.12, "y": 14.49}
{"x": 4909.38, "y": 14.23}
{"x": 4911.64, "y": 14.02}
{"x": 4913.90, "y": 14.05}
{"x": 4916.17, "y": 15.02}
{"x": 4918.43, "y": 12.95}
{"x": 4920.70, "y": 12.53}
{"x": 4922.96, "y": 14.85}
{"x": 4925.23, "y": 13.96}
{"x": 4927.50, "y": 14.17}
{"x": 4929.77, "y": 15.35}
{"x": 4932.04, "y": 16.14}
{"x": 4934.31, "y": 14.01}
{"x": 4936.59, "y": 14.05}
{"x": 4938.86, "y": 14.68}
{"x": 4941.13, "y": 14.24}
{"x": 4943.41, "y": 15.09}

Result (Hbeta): 2.0 angstrom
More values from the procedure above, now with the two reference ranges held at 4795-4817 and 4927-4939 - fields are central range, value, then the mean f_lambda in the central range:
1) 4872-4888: 1.50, 13.2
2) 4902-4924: 0.78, 14.2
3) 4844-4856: 0.48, 13.9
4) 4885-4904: 0.51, 14.2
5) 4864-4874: -0.11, 14.7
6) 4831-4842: -0.36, 14.9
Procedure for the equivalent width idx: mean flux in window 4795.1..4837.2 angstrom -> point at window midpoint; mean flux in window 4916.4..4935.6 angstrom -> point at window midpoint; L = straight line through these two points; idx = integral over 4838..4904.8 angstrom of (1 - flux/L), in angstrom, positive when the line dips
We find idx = 3.6 angstrom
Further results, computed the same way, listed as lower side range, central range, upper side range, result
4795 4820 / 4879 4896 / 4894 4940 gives 0.9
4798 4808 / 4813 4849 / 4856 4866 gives -2.9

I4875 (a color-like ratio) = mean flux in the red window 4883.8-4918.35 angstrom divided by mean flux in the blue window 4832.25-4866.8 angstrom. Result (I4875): 1.0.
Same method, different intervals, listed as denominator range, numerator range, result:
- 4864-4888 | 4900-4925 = 1.09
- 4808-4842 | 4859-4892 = 0.89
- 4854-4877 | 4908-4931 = 1.12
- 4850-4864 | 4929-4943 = 1.14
